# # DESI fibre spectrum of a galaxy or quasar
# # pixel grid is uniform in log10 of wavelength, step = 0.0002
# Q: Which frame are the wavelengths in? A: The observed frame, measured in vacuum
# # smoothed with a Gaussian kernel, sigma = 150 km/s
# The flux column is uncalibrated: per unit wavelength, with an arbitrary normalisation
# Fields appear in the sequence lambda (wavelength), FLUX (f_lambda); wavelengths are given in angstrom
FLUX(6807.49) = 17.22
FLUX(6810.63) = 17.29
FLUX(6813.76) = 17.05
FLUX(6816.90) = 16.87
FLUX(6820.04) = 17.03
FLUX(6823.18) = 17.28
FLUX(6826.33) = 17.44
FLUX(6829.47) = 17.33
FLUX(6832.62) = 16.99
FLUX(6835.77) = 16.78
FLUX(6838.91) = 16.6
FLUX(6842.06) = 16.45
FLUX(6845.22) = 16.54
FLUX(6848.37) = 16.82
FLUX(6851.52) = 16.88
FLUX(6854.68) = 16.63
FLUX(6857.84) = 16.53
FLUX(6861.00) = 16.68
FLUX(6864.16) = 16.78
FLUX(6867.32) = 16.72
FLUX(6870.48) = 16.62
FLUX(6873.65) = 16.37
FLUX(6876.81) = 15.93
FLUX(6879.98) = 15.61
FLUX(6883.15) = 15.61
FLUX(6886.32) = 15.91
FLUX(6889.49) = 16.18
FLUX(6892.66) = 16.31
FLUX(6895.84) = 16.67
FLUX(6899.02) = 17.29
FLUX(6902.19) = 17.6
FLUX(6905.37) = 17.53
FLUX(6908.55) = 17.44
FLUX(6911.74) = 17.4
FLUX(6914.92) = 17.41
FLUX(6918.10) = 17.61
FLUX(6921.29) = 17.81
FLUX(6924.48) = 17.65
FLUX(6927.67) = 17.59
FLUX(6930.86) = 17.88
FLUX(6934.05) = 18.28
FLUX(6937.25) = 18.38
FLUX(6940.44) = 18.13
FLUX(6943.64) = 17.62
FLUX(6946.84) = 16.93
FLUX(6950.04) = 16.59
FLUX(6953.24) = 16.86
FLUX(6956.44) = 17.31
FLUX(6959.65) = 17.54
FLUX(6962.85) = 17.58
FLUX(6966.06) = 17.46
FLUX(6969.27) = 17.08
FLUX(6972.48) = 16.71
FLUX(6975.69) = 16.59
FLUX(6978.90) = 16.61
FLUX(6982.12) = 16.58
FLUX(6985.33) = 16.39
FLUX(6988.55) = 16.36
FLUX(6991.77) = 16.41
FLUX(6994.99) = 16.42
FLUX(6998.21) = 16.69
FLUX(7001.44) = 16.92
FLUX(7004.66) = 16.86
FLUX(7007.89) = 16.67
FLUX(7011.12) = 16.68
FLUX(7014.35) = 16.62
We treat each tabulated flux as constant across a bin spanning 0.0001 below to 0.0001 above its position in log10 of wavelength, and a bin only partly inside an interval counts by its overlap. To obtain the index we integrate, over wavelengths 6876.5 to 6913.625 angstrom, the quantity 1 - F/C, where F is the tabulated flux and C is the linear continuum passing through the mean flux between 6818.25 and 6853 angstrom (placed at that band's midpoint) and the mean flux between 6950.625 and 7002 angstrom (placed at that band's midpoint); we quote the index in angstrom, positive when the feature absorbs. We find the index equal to 0.5 angstrom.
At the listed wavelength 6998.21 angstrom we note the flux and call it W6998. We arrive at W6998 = 16.69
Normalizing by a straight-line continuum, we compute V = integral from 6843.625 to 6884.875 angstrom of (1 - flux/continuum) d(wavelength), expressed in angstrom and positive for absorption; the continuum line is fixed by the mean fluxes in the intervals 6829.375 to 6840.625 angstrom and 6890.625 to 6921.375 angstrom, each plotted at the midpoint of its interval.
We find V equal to 1.4 angstrom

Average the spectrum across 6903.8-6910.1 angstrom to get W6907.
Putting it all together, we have 17.5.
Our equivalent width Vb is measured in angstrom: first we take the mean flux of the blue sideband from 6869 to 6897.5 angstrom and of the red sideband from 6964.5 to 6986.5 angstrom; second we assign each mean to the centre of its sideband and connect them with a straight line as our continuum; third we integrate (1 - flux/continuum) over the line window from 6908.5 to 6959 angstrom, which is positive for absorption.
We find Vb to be -3.3 angstrom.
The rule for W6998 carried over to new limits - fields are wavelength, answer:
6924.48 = 17.65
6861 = 16.68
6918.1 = 17.61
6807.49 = 17.22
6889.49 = 16.18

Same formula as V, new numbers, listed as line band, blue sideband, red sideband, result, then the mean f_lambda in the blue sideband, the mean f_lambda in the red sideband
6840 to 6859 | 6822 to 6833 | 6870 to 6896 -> 0.2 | 17.3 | 16.1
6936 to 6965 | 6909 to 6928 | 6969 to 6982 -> -0.6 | 17.6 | 16.7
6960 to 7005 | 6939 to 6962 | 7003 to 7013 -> 0.5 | 17.3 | 16.7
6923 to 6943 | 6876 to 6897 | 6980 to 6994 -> -2.2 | 16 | 16.4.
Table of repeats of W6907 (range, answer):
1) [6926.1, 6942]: 18.1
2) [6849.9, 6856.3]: 16.7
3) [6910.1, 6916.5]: 17.4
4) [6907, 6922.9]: 17.5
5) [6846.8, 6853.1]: 16.9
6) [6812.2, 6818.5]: 17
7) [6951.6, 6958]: 17.1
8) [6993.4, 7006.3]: 16.7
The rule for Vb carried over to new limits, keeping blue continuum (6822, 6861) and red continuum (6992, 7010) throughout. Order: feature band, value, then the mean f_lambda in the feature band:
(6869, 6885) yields 0.7 angstrom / 16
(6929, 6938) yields -0.7 angstrom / 18.1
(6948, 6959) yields -0.2 angstrom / 17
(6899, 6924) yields -1.1 angstrom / 17.5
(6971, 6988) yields 0.1 angstrom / 16.6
